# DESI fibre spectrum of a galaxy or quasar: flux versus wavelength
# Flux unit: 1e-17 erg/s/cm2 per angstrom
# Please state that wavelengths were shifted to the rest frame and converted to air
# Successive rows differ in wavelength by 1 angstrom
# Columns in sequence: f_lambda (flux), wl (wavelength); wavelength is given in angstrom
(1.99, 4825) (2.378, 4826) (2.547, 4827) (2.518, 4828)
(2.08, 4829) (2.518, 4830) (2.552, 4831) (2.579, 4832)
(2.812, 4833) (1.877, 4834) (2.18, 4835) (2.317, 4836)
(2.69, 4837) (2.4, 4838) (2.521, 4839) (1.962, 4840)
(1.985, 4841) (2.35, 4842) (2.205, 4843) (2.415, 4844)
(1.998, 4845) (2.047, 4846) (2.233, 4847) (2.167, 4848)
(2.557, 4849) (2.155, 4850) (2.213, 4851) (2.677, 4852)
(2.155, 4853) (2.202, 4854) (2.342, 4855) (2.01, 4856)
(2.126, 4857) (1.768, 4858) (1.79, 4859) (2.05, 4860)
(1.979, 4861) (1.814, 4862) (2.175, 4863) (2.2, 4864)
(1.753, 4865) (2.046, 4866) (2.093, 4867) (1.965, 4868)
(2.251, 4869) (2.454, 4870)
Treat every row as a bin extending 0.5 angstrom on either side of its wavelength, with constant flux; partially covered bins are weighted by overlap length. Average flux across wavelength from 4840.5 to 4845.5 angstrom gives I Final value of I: 2.19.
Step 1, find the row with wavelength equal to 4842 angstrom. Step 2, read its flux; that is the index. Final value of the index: 2.35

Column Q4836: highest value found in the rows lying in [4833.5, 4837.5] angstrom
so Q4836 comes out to 2.69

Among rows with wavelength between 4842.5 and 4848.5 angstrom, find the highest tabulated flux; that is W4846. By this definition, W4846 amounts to 2.415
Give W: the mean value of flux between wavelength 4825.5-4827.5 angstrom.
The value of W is 2.46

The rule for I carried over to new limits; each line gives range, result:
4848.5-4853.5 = 2.35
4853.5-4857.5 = 2.17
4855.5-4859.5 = 1.92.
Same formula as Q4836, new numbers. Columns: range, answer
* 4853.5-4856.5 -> 2.342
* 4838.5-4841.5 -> 2.521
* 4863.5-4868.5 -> 2.2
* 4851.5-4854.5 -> 2.677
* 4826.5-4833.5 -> 2.812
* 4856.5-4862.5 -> 2.126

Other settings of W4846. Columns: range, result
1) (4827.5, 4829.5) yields 2.518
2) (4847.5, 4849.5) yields 2.557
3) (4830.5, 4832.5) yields 2.579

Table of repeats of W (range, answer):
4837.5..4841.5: 2.22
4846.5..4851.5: 2.26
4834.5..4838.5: 2.4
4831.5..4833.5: 2.7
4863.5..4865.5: 1.98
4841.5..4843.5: 2.28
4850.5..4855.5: 2.32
